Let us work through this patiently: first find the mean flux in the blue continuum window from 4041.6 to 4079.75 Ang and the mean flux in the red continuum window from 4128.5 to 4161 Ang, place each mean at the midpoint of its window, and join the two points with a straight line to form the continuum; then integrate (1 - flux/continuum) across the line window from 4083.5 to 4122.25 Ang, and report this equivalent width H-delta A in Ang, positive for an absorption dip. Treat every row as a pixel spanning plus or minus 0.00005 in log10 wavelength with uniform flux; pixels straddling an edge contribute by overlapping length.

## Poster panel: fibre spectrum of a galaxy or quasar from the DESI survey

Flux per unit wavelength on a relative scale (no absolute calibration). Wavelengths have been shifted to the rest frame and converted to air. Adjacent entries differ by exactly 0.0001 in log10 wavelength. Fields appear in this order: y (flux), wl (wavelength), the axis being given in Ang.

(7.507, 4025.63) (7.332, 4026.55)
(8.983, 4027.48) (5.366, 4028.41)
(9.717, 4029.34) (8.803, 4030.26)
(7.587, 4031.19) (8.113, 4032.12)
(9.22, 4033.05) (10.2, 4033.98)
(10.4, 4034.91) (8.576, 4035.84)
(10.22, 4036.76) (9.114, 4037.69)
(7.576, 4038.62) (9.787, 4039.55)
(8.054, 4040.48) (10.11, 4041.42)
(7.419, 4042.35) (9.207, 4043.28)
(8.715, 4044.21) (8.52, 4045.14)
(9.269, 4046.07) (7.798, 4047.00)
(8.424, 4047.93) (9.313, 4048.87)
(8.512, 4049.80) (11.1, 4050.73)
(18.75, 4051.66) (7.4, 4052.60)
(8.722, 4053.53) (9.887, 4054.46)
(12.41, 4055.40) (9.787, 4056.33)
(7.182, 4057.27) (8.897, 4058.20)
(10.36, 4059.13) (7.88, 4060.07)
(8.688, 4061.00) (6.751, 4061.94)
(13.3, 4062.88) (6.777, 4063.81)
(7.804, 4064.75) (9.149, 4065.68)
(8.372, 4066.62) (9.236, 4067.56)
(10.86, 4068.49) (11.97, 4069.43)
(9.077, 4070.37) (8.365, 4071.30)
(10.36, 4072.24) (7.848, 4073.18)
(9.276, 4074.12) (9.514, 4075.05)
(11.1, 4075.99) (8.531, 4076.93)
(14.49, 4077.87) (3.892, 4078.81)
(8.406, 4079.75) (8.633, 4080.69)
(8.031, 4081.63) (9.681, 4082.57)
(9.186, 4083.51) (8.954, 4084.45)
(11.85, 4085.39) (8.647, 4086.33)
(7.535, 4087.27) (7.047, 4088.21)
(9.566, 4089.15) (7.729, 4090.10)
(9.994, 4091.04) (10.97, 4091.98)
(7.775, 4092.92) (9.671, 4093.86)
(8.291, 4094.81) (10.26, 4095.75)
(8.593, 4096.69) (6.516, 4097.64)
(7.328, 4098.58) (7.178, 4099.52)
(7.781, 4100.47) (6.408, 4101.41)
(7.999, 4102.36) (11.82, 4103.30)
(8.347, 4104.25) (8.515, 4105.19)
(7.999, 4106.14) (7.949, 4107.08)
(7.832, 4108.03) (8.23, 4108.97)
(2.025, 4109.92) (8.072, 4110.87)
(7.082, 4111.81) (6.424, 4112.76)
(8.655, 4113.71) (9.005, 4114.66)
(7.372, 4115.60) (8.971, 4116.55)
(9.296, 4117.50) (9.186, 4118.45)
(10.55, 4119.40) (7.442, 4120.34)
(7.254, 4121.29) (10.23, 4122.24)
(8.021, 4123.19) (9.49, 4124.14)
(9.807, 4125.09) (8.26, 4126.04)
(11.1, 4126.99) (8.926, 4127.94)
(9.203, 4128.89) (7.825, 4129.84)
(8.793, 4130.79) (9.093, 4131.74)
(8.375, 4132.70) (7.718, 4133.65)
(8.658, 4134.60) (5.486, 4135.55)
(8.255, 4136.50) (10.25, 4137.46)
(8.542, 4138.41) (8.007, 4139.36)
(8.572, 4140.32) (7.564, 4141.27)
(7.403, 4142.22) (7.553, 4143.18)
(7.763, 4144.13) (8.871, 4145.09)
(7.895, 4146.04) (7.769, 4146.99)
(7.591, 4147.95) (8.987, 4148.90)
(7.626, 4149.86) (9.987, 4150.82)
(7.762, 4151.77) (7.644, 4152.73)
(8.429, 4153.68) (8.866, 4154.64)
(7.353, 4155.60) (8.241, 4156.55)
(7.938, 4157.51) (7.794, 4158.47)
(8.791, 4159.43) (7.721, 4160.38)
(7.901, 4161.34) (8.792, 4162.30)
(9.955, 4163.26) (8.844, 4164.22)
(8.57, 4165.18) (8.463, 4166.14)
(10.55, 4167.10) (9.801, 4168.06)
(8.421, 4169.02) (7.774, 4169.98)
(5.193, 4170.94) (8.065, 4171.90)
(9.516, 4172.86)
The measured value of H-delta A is 1.9 Ang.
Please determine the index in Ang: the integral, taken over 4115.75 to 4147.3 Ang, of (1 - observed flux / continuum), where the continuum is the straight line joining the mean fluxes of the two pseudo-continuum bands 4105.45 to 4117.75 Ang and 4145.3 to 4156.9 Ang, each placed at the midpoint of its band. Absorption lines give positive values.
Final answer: -2.6 Ang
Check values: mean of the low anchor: 7.59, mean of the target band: 8.54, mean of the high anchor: 8.2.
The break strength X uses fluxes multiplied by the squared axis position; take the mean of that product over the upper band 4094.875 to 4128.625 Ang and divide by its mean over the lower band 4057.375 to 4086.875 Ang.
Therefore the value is 0.92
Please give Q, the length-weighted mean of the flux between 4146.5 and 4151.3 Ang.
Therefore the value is 8.39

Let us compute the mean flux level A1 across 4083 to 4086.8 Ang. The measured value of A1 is 9.67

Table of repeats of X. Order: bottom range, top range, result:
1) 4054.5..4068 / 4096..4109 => 0.91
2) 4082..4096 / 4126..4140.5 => 0.96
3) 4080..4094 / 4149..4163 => 0.95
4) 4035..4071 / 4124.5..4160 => 0.93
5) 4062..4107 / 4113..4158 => 0.97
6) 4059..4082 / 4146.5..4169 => 0.97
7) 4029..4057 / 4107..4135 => 0.92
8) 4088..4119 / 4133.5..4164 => 1.02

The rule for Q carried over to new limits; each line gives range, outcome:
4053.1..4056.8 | 10.2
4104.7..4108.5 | 8.09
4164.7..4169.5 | 9.16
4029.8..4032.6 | 8.17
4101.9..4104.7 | 9.4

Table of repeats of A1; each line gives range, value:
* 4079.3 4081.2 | 8.51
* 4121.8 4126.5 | 9.15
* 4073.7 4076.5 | 9.97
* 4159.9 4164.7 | 8.64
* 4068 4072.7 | 10.1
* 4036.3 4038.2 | 9.63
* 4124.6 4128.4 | 9.53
